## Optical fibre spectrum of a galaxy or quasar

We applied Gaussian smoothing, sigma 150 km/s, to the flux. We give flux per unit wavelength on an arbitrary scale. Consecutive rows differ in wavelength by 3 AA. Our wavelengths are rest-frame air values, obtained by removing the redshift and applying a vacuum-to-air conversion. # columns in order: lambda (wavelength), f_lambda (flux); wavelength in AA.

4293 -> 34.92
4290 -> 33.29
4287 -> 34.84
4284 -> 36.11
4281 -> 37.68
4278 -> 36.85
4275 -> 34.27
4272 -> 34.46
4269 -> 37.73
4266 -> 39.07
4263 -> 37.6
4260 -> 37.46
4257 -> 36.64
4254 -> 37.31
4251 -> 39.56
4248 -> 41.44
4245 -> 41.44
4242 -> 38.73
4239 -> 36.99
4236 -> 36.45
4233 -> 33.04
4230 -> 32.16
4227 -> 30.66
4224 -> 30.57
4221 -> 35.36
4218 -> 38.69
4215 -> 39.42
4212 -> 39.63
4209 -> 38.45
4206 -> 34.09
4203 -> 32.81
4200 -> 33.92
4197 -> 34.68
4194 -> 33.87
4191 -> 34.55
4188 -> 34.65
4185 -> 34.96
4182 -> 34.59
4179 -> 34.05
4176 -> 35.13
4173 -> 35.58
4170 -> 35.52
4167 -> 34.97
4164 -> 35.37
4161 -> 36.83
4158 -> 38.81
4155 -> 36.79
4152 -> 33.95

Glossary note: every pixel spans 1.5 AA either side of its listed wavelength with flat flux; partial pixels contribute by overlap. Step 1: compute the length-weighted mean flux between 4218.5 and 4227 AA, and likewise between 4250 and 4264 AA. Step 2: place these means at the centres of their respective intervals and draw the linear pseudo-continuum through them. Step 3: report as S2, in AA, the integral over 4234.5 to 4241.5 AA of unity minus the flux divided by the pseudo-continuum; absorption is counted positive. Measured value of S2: -0.4 AA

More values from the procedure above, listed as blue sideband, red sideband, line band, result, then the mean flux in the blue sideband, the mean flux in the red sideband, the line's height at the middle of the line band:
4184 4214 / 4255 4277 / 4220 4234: 1.4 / 35.2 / 36.8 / 35.9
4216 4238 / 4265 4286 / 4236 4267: -2.8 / 34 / 36.5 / 35.3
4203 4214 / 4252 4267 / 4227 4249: 0.4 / 36.9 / 37.6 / 37.3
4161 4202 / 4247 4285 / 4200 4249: 0.0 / 34.8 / 37.4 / 36.1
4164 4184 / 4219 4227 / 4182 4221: -2.3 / 35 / 32.9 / 33.8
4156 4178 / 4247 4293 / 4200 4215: 0.0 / 36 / 36.8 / 36.3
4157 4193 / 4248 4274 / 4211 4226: 0.0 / 35.3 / 37.6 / 36.5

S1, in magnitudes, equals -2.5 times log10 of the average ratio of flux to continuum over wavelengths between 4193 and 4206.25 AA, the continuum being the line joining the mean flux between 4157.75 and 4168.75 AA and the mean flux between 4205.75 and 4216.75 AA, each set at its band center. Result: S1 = 0.12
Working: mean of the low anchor 36.2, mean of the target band 33.9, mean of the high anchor 38.3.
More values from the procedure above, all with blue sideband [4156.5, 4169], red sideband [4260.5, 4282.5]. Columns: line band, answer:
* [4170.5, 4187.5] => 0.05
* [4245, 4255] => -0.09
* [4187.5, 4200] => 0.07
